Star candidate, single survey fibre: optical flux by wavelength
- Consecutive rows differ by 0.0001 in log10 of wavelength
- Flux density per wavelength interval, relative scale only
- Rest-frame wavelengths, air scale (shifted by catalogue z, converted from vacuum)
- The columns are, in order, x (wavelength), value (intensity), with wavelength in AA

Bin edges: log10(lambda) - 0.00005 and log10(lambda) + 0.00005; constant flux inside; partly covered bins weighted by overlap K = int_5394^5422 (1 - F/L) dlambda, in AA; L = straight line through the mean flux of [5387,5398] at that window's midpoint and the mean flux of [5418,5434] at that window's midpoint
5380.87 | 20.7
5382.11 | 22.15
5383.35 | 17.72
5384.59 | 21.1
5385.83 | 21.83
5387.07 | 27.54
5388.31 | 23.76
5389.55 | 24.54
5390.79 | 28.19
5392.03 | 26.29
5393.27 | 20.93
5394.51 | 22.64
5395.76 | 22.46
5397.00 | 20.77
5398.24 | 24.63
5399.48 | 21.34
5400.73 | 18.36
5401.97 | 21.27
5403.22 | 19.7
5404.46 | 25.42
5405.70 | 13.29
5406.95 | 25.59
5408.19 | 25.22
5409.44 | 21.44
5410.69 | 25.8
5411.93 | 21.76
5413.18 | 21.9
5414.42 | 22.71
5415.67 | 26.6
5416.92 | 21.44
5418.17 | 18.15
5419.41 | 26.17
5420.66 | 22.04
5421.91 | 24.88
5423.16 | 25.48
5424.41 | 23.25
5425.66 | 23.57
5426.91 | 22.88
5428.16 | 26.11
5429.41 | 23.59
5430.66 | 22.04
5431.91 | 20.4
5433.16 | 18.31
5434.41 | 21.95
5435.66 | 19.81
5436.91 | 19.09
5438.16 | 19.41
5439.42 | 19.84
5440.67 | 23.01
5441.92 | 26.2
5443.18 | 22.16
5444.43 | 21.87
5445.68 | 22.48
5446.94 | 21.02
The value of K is 1.5 AA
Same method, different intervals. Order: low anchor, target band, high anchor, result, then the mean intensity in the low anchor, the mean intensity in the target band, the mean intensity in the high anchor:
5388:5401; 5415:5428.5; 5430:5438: -1.6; 23.2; 23.6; 20.3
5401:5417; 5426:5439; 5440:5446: 0.9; 22.4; 21.4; 23.2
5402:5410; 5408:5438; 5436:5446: -1.2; 21.7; 22.6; 21.7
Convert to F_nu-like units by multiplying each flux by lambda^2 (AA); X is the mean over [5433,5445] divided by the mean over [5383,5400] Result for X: 0.9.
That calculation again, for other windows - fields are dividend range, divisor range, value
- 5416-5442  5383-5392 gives 0.94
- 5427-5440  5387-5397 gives 0.89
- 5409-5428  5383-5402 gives 1.03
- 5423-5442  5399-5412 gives 1.02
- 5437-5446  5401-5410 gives 1.03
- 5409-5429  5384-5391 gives 0.97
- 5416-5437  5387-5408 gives 1.00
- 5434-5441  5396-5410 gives 0.96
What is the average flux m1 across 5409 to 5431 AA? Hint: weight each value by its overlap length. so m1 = 23.4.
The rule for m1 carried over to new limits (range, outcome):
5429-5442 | 21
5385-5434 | 22.9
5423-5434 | 22.7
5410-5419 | 22.7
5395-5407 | 21.1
